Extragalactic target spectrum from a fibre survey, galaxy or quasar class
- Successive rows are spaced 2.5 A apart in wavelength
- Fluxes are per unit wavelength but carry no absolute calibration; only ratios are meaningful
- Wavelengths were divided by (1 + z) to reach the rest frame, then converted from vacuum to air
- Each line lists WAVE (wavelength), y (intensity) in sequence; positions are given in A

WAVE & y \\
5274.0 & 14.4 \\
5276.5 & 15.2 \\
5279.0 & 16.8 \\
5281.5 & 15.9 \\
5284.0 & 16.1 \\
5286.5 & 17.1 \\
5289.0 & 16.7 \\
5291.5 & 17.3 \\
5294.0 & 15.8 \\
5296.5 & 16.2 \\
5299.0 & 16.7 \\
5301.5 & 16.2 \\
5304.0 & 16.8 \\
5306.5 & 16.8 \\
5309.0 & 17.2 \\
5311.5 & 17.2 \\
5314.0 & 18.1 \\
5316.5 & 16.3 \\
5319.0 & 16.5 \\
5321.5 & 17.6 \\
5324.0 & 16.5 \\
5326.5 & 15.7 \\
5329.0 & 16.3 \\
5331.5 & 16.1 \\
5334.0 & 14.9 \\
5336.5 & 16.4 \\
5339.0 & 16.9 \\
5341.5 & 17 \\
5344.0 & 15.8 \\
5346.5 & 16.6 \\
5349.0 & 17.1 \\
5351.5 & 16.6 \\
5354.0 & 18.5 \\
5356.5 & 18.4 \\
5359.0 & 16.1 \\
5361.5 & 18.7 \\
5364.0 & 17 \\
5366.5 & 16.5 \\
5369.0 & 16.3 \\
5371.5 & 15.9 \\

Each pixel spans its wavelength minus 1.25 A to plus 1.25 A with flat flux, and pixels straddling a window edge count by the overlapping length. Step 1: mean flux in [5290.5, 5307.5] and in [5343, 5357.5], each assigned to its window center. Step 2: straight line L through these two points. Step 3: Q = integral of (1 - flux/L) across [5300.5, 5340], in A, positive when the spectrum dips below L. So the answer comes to 0.5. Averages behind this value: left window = 16.5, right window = 17.2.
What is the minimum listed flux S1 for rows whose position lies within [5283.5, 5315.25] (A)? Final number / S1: 15.8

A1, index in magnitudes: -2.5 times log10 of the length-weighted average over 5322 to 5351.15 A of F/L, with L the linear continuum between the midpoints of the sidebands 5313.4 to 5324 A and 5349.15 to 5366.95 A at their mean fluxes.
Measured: 0.05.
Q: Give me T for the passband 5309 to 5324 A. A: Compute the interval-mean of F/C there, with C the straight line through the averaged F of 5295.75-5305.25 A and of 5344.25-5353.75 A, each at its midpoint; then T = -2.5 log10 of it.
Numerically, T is -0.03 mag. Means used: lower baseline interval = 16.5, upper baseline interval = 16.8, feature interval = 17.1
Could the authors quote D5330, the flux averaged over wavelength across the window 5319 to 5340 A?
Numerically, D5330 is 16.3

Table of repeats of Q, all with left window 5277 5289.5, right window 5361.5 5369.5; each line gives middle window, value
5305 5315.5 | -0.43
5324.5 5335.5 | 0.60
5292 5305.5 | 0.10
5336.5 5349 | 0.15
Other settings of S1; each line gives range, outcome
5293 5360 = 14.9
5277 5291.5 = 15.9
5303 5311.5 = 16.8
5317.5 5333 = 15.7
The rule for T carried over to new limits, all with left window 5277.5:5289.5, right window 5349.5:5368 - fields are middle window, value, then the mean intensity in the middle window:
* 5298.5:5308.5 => 0.00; 16.7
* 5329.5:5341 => 0.06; 16.1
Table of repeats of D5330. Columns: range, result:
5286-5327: 16.8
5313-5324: 17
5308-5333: 16.7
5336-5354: 16.8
